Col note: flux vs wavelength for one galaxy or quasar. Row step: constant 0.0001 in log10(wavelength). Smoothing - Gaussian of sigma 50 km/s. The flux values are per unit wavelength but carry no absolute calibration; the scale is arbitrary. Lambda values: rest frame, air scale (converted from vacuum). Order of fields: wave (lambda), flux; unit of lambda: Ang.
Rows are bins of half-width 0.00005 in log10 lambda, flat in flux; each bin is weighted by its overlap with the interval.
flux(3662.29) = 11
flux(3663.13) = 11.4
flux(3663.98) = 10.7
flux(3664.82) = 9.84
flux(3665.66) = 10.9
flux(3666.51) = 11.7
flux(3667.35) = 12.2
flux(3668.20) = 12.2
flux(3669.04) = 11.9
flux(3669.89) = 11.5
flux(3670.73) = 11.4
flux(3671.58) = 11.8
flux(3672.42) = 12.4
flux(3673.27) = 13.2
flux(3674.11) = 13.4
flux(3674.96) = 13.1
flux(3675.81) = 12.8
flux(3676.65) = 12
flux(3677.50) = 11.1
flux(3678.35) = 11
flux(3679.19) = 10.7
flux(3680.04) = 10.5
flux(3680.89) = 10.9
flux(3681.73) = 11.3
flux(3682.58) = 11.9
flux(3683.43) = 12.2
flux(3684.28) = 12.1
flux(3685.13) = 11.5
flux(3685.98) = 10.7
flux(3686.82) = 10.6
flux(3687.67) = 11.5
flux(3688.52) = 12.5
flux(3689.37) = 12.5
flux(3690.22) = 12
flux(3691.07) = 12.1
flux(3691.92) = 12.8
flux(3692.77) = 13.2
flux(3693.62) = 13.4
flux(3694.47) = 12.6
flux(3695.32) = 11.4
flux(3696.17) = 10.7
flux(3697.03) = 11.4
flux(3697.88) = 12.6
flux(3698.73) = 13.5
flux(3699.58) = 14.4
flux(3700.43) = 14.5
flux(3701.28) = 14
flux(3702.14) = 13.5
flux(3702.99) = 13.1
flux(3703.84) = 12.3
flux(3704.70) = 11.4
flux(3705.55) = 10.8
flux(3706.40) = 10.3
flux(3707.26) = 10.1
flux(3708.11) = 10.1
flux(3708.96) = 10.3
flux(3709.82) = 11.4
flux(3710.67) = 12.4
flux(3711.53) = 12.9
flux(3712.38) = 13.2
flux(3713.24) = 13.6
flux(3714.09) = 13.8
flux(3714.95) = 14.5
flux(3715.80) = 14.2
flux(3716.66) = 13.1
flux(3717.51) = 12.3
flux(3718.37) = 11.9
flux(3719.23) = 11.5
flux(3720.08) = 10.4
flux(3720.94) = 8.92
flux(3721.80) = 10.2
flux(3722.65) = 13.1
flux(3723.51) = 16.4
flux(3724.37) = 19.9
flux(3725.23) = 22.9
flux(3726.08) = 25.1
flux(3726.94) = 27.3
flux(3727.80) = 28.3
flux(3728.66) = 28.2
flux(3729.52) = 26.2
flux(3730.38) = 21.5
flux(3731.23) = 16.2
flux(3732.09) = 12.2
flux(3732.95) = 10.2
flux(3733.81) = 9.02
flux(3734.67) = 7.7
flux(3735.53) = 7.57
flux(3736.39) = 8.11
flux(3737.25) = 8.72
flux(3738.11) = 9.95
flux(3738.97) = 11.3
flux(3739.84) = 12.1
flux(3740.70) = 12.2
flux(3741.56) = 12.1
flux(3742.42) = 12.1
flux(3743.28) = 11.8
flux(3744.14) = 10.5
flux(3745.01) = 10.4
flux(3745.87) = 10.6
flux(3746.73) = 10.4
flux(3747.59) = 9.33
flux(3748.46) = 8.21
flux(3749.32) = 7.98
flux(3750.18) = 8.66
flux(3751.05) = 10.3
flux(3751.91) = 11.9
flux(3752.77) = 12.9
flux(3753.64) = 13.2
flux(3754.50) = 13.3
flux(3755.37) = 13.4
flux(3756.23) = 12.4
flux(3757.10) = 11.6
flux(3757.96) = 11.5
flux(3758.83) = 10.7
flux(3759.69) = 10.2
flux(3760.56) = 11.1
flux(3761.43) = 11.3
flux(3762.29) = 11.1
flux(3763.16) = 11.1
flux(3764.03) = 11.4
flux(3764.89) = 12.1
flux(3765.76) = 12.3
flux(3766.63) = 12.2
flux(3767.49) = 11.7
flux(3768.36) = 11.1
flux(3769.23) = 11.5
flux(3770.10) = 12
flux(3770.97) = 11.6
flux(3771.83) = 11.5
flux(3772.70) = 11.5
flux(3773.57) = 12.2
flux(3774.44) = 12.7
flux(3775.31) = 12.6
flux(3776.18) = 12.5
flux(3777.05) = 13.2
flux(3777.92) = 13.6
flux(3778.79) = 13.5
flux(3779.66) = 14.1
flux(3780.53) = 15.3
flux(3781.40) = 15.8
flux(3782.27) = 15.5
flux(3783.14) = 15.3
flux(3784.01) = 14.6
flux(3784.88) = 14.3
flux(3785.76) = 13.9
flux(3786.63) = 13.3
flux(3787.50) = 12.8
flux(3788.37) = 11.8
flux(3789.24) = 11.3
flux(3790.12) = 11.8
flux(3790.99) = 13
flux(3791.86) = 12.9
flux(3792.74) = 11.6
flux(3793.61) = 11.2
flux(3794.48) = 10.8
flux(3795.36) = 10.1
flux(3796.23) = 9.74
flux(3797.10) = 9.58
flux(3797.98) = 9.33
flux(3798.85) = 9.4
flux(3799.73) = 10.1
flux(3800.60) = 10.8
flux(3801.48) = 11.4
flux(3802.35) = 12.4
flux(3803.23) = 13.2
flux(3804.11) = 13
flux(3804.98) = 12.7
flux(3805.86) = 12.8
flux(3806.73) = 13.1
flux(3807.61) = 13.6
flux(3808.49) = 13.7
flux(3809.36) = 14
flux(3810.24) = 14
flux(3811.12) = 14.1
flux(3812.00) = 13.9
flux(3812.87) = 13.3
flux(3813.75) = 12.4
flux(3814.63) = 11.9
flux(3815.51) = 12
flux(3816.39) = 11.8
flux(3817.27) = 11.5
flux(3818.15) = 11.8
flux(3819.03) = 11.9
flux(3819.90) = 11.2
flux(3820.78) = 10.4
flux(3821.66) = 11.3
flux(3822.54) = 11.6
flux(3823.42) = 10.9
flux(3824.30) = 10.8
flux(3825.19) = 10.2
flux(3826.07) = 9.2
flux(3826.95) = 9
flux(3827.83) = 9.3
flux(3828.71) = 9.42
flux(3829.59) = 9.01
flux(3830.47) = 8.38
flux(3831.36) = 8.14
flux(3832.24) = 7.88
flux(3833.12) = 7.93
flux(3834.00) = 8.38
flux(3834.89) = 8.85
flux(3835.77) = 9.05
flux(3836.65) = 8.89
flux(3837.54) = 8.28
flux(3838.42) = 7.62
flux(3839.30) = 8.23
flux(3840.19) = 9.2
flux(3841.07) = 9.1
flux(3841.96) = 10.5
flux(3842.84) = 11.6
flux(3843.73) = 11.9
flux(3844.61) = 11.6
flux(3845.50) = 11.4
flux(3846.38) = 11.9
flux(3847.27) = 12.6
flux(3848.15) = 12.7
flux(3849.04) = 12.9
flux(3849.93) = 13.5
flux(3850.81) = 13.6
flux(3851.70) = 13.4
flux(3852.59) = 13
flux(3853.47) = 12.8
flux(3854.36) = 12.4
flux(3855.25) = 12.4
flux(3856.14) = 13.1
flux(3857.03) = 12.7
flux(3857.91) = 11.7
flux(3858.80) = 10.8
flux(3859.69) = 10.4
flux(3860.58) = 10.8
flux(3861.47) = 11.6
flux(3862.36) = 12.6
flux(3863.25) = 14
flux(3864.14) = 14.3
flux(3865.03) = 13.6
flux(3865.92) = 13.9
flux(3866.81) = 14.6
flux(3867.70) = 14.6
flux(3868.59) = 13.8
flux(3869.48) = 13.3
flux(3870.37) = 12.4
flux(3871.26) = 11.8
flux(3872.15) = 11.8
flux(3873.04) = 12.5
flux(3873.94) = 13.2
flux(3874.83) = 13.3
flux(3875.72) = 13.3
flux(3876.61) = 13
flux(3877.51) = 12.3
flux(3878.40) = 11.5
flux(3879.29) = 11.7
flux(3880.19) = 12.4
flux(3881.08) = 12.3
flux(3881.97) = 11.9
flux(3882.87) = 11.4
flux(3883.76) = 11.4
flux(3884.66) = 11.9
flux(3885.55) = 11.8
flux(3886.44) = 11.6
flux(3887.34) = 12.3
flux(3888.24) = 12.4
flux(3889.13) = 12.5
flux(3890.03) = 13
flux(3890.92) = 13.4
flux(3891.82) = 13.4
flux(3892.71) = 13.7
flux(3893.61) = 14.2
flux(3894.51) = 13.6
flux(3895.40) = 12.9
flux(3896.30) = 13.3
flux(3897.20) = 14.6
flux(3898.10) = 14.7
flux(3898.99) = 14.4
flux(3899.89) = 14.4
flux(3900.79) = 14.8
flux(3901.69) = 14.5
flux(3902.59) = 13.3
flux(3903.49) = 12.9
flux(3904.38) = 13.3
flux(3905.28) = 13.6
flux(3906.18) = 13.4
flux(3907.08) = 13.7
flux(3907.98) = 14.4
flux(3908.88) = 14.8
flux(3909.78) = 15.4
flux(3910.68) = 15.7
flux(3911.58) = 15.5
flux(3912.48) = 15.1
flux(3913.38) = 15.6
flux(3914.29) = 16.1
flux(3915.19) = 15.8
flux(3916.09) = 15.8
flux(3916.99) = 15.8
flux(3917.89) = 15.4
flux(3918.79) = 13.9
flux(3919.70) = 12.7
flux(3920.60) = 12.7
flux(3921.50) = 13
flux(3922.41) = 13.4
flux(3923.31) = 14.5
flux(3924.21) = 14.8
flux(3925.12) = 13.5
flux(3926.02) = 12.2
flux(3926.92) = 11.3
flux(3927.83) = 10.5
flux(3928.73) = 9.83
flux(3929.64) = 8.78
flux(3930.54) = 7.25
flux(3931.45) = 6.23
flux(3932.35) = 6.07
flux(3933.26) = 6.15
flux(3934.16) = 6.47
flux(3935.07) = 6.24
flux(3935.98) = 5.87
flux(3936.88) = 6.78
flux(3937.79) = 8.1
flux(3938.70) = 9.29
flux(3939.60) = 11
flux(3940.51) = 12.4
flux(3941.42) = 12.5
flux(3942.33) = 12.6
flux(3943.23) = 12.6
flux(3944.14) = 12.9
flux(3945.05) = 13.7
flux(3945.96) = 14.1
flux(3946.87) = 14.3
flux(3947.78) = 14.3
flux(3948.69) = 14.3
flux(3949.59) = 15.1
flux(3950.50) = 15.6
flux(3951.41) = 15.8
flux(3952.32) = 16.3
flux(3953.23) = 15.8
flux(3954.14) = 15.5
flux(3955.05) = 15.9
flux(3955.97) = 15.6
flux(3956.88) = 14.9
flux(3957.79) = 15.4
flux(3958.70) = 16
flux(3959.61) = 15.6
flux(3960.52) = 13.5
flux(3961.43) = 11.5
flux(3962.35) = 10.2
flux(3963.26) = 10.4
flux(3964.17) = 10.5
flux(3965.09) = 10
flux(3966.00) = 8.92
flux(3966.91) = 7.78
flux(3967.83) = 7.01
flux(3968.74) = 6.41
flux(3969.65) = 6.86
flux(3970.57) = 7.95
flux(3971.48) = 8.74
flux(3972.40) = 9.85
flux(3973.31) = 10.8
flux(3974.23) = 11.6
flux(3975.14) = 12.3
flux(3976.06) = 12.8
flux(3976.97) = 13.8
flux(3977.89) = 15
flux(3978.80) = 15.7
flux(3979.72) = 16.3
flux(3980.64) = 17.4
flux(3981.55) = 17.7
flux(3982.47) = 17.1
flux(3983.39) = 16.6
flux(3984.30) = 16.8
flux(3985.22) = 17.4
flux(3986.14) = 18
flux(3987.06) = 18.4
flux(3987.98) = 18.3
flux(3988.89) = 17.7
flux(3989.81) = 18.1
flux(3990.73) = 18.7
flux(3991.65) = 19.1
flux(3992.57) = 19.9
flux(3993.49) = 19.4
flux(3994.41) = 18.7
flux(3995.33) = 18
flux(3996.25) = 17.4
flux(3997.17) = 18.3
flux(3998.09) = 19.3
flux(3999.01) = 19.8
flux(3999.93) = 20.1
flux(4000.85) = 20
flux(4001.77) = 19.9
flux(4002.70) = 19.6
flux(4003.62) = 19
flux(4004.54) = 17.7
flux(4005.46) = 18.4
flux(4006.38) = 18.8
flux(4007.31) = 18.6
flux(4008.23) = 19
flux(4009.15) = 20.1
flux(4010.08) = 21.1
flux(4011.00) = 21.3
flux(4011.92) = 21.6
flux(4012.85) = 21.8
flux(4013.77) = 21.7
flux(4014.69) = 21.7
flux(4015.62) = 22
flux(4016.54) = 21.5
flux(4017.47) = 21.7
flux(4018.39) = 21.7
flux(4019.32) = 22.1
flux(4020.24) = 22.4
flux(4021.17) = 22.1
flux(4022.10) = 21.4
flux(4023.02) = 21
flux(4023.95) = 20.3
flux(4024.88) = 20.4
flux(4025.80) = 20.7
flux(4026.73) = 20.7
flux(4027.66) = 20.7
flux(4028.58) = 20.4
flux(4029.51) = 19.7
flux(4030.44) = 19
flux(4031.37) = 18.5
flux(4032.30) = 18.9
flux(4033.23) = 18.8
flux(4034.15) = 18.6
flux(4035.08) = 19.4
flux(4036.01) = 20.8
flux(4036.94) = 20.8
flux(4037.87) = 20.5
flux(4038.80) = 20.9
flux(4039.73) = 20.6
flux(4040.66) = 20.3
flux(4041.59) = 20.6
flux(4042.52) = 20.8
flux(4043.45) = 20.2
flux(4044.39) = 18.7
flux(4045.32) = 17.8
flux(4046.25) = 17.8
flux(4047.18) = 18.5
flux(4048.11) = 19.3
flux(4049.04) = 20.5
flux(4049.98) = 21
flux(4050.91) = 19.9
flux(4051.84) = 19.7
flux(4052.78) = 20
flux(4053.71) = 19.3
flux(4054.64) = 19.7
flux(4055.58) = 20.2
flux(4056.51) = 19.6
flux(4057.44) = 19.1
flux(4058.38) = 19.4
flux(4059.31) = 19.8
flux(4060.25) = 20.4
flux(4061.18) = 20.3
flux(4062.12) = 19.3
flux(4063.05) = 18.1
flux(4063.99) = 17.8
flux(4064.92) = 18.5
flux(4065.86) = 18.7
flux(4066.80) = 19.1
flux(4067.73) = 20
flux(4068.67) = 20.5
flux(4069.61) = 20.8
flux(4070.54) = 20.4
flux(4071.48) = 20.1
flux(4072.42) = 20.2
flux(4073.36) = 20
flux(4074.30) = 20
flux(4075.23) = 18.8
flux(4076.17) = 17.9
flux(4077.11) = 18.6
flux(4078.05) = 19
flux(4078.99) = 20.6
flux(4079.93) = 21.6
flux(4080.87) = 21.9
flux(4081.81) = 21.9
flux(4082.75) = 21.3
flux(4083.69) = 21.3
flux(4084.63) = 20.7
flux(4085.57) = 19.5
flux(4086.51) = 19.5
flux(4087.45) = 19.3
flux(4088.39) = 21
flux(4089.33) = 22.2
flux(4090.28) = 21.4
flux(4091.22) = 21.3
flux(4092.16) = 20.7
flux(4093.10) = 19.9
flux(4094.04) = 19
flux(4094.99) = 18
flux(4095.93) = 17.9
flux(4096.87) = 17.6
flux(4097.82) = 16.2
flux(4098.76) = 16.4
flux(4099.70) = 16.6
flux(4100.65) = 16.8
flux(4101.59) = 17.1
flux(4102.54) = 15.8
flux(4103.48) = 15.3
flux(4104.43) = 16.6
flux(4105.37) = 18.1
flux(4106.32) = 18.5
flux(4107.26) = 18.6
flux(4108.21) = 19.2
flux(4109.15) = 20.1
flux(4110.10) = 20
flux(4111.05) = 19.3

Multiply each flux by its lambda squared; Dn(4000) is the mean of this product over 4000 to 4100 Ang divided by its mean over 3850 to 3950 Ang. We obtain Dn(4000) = 1.7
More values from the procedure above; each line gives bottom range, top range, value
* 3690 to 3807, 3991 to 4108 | 1.81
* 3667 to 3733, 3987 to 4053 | 1.74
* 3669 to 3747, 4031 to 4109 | 1.80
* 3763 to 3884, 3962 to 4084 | 1.71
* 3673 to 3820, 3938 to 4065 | 1.57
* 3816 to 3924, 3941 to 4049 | 1.48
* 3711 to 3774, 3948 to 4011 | 1.36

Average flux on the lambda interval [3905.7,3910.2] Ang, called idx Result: 14.3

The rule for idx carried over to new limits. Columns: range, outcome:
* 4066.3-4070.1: 20.1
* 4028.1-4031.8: 19.4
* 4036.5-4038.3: 20.6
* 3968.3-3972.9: 8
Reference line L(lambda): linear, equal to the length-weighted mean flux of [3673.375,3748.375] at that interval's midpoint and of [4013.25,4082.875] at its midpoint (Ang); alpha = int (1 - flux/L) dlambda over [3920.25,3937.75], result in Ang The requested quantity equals 7.8 Ang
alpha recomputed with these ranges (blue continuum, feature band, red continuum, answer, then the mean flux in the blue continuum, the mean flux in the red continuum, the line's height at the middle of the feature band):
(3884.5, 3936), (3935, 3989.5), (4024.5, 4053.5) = 8.9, 12.8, 19.8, 15.6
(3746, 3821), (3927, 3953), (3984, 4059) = 9.5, 12.1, 19.8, 17.1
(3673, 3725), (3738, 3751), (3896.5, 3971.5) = 1.9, 12.3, 12.5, 12.4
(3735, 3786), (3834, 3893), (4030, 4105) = 9.6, 11.8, 19.4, 14.4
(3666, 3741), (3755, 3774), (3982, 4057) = 3.6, 13.1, 19.7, 14.4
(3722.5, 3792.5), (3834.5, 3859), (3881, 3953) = 3.1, 13.2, 12.7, 12.9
